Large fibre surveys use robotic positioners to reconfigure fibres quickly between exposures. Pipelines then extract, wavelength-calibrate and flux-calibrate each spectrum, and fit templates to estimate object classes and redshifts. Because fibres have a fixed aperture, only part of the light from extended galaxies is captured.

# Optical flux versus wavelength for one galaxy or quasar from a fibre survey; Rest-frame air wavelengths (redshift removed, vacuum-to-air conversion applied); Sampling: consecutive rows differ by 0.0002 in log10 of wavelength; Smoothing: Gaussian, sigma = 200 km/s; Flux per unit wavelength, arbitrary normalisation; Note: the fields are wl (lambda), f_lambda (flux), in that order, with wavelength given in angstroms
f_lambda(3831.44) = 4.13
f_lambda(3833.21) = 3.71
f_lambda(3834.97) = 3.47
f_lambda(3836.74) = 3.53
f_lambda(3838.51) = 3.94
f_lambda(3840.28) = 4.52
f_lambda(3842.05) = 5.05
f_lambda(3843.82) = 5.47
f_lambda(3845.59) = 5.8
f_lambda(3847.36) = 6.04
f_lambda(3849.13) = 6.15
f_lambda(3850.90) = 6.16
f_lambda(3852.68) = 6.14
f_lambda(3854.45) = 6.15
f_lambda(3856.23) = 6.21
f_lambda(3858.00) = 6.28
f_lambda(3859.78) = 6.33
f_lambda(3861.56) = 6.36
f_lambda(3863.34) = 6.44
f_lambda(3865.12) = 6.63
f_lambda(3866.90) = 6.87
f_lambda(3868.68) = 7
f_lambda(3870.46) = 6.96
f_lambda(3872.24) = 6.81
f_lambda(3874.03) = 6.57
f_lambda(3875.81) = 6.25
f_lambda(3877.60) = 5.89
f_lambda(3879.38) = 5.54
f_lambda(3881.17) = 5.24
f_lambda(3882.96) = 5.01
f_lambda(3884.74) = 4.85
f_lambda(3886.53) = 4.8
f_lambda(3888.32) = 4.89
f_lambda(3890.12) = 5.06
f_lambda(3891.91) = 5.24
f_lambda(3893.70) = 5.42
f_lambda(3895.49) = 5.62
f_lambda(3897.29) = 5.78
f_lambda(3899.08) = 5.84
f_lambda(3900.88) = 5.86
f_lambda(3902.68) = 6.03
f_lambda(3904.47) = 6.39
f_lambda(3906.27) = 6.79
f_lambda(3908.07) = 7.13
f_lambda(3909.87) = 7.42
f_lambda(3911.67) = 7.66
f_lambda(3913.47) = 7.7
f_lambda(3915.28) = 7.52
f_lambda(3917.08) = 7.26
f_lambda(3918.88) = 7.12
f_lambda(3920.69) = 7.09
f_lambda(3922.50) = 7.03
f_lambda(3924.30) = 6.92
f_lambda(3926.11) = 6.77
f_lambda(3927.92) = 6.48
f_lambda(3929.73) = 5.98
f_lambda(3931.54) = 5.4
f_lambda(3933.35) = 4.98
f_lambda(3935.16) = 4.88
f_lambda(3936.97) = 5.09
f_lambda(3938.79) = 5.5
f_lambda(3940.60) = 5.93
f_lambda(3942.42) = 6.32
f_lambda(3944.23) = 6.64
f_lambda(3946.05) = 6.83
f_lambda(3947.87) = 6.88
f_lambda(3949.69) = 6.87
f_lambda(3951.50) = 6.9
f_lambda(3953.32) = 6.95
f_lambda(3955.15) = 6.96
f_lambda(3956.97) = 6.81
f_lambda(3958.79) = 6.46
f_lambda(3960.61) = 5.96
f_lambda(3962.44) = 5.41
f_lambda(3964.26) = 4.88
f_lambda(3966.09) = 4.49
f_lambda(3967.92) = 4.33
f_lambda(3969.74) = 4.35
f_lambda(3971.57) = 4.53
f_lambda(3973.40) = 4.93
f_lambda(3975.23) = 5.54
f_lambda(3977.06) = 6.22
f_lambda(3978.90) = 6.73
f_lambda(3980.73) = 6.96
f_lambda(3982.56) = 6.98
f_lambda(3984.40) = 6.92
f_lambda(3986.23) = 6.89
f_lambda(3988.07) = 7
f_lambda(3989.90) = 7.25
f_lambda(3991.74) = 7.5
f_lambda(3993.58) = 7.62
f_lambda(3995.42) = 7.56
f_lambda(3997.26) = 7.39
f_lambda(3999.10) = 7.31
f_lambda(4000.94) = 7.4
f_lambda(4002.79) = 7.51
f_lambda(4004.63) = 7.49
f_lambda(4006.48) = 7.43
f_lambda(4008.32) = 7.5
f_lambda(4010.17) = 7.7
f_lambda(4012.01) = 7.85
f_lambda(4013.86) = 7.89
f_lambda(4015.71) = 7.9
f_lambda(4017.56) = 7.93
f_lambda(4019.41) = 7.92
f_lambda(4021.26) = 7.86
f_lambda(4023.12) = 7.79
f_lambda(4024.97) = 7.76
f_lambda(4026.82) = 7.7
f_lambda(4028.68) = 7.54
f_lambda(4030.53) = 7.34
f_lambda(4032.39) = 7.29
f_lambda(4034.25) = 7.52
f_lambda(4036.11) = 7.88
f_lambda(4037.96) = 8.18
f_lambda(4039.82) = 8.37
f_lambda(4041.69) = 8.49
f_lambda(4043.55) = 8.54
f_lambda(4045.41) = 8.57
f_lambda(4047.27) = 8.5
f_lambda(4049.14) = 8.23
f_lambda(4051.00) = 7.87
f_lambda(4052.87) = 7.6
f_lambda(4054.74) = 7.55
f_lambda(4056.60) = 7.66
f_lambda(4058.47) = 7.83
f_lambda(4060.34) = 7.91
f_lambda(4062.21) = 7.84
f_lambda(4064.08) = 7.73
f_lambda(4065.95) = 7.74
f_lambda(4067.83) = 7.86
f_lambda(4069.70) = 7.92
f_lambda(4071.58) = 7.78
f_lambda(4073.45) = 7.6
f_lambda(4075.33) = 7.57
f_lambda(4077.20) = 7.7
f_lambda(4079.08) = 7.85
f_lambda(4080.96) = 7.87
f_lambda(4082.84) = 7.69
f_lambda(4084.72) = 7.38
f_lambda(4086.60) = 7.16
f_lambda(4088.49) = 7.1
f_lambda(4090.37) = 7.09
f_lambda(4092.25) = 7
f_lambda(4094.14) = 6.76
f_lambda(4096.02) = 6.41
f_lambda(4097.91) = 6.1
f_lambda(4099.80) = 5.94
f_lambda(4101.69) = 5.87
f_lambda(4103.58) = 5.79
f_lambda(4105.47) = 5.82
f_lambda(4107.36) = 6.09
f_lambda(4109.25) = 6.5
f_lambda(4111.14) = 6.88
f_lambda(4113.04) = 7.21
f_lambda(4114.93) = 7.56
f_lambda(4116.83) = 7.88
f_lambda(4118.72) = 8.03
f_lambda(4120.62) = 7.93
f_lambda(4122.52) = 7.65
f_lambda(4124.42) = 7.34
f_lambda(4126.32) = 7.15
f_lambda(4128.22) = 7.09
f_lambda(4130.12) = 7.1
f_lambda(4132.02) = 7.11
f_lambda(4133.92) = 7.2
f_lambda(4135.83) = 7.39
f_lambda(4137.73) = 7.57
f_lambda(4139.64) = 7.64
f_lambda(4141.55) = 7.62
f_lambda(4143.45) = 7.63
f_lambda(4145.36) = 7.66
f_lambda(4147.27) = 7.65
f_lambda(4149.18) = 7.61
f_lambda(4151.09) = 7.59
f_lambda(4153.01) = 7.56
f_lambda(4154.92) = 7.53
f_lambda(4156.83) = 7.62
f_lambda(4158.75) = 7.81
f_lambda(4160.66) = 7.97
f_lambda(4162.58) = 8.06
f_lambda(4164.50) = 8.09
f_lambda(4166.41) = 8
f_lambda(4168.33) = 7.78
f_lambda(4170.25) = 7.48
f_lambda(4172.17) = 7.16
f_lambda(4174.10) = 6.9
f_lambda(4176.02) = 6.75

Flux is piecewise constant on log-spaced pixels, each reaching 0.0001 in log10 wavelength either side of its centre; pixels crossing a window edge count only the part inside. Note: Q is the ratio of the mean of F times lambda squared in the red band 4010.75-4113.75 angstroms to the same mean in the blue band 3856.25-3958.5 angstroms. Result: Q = 1.29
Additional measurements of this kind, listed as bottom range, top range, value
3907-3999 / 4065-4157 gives 1.22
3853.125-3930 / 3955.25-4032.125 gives 1.14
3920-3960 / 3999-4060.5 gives 1.29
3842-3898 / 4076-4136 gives 1.34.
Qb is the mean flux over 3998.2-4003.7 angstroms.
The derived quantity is 7.4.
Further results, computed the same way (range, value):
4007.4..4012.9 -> 7.69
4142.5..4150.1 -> 7.64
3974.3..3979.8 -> 6.15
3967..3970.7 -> 4.35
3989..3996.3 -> 7.48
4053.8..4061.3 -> 7.74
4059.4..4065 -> 7.83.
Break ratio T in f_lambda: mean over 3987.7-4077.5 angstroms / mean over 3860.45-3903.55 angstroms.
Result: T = 1.3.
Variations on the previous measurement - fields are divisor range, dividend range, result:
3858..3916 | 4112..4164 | 1.22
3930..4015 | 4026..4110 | 1.15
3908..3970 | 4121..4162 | 1.19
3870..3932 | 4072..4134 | 1.13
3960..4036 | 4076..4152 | 1.04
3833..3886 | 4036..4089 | 1.37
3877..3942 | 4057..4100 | 1.22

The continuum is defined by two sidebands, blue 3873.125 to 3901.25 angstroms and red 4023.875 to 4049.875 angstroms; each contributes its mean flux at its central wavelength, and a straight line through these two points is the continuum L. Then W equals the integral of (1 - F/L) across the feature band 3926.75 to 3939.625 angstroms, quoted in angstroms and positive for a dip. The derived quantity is 1.54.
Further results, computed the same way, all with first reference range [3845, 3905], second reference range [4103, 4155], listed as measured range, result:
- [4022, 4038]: -2.06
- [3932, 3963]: 0.70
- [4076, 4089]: -0.94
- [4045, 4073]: -3.92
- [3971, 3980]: 1.14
